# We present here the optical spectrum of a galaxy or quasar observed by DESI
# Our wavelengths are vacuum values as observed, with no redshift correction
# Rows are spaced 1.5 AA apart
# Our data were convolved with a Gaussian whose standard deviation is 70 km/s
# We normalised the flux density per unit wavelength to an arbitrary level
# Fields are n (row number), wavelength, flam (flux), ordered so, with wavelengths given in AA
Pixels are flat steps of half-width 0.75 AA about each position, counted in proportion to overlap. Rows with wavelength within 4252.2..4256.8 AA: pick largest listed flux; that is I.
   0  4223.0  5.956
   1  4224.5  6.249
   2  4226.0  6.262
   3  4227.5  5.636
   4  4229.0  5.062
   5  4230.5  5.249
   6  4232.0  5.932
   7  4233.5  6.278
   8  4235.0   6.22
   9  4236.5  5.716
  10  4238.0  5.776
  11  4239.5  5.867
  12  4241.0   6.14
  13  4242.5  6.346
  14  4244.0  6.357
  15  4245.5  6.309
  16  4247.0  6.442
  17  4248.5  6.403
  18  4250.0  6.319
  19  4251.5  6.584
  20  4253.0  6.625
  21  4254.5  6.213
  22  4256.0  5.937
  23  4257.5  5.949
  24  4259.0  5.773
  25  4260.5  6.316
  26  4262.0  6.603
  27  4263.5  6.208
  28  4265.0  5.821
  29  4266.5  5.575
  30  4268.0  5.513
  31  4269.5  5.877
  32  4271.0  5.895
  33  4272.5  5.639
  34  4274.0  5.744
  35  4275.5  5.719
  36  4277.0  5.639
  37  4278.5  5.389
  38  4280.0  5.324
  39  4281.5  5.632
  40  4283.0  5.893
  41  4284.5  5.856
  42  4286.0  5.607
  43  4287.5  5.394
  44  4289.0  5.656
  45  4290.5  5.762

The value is 6.625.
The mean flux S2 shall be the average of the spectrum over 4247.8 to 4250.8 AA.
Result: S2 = 6.36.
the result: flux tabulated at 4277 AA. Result 5.639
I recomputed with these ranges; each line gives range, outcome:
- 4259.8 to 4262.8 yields 6.603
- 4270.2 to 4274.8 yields 5.895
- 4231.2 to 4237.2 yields 6.278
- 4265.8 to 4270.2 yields 5.877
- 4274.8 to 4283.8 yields 5.893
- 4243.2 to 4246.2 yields 6.357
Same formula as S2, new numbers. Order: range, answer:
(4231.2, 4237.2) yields 6.03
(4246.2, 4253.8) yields 6.47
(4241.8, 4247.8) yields 6.36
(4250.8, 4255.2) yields 6.48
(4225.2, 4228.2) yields 5.96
